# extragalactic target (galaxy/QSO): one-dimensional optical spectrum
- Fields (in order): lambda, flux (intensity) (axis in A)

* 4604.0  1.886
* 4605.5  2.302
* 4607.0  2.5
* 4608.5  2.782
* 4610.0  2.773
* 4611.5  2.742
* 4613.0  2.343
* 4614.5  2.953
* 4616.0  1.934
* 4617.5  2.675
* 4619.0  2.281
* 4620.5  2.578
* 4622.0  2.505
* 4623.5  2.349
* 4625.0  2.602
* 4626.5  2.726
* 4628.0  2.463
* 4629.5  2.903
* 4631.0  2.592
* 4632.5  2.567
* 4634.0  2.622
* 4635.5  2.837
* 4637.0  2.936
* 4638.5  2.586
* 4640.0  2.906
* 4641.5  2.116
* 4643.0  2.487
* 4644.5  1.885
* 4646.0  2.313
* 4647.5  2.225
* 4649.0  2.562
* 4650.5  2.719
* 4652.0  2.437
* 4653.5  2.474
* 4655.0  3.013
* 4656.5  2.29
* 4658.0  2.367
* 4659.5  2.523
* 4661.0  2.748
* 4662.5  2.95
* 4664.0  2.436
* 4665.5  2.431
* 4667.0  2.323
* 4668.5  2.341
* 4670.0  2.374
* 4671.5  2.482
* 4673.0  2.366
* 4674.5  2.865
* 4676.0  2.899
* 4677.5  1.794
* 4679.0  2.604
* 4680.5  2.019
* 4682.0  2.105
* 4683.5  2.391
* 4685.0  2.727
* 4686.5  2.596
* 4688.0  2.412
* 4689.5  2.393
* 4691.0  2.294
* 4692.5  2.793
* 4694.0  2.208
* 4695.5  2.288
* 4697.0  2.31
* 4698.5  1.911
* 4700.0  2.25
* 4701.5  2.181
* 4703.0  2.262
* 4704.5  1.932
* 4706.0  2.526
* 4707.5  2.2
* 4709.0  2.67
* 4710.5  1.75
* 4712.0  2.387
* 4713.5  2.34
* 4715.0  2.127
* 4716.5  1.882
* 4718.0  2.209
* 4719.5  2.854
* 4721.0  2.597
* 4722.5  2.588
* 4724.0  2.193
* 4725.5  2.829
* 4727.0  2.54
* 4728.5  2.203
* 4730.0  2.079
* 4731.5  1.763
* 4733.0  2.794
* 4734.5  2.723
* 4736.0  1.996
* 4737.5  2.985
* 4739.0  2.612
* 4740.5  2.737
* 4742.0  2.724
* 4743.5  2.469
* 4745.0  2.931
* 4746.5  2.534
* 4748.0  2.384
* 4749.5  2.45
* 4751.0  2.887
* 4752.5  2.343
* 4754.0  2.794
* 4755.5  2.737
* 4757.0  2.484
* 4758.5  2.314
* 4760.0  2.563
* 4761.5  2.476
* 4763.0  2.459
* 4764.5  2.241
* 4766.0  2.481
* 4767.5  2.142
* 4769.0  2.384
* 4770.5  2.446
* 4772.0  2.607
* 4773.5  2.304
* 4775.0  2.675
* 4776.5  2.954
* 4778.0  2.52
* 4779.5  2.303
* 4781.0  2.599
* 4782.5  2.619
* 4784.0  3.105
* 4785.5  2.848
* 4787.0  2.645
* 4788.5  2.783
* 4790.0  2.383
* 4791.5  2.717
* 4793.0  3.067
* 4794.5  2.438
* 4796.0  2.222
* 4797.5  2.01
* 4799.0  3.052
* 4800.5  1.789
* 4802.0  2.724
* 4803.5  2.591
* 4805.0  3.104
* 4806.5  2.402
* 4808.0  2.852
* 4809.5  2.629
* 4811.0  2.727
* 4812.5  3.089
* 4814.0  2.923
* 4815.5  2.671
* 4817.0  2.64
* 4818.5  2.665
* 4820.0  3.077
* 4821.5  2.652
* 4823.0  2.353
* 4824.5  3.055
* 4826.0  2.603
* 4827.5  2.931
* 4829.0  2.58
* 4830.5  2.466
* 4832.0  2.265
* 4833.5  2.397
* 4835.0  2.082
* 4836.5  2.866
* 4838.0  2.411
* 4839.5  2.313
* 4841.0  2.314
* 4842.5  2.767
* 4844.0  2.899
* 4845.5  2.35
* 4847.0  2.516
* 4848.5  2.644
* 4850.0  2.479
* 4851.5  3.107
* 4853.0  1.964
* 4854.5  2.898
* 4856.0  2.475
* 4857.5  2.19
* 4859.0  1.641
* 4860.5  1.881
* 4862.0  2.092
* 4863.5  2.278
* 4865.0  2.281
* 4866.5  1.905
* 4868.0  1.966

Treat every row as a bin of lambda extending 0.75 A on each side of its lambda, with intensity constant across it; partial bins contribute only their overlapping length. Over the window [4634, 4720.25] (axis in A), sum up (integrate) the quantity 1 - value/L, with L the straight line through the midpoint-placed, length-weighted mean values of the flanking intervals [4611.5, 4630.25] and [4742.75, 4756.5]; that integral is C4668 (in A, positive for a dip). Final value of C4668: 5.3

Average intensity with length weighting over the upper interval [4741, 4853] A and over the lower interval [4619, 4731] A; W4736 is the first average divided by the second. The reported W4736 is 1.1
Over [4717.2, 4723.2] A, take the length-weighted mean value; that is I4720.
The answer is 2.56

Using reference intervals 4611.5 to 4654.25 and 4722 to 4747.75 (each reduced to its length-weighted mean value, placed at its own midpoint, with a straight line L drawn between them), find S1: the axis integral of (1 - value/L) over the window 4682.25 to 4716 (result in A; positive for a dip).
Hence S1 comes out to 2.7 A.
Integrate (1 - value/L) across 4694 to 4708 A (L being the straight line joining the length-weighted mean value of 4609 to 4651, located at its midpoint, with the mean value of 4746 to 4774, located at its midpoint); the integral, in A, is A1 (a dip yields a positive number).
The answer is 1.7 A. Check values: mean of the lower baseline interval 2.54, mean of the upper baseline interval 2.48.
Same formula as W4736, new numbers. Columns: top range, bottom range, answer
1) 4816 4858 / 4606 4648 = 1.01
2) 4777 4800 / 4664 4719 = 1.12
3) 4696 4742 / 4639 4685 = 0.96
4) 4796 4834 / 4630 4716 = 1.09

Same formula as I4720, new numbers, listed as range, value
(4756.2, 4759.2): 2.41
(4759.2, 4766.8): 2.44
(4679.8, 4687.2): 2.37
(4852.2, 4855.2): 2.43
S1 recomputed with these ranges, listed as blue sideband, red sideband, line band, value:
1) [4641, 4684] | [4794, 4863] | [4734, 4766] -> -0.9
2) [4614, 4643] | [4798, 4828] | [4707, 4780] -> 5.6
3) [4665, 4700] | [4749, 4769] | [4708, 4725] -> 0.7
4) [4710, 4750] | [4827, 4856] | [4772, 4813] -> -2.3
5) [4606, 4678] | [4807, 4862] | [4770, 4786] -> -0.5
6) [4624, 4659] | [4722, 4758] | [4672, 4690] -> 0.8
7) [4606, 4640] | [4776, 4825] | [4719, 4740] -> 1.3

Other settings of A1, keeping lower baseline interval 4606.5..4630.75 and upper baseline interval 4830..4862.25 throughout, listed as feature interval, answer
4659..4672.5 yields 0.2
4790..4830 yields -3.8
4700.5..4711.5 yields 1.3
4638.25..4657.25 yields 0.7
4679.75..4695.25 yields 0.8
